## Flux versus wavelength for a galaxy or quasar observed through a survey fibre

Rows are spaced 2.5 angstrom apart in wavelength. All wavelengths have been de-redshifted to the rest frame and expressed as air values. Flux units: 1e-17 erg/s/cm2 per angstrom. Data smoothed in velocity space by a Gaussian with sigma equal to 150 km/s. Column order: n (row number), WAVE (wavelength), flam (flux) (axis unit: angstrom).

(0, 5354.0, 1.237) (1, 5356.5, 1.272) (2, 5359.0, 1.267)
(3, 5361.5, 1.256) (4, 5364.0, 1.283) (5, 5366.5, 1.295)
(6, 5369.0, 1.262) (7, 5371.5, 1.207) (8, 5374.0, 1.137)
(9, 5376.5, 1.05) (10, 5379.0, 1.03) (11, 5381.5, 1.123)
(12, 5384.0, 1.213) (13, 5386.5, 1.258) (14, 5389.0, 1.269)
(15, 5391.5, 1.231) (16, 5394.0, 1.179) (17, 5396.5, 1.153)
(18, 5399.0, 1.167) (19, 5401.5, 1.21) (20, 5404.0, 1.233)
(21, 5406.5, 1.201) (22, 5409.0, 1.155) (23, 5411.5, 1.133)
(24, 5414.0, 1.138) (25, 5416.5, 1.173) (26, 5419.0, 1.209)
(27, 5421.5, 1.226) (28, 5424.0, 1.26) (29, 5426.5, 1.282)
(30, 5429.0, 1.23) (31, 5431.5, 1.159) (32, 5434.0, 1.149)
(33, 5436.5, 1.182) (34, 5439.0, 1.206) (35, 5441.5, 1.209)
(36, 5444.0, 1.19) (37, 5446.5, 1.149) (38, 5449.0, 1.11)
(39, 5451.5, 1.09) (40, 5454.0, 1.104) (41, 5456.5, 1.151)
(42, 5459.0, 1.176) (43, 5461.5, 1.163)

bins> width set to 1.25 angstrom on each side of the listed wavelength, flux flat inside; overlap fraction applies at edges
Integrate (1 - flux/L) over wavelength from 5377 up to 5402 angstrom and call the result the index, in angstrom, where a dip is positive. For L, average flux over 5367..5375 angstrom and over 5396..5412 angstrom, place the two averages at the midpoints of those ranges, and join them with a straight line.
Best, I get 0.4 angstrom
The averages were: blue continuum 1.21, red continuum 1.18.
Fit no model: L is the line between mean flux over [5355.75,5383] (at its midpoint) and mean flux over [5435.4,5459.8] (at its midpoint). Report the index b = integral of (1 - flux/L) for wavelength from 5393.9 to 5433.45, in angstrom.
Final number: -0.7 angstrom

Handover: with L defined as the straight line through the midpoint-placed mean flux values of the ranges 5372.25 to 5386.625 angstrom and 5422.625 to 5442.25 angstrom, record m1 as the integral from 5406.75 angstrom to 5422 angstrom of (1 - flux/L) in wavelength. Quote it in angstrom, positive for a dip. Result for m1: 0.1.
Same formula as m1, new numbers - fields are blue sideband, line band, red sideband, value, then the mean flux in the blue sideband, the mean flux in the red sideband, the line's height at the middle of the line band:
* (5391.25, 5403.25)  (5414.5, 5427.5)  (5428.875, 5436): -0.5 angstrom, 1.19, 1.17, 1.18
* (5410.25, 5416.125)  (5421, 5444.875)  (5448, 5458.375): -1.7 angstrom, 1.14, 1.12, 1.13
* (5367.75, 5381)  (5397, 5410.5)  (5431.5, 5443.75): -0.4 angstrom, 1.14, 1.18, 1.16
